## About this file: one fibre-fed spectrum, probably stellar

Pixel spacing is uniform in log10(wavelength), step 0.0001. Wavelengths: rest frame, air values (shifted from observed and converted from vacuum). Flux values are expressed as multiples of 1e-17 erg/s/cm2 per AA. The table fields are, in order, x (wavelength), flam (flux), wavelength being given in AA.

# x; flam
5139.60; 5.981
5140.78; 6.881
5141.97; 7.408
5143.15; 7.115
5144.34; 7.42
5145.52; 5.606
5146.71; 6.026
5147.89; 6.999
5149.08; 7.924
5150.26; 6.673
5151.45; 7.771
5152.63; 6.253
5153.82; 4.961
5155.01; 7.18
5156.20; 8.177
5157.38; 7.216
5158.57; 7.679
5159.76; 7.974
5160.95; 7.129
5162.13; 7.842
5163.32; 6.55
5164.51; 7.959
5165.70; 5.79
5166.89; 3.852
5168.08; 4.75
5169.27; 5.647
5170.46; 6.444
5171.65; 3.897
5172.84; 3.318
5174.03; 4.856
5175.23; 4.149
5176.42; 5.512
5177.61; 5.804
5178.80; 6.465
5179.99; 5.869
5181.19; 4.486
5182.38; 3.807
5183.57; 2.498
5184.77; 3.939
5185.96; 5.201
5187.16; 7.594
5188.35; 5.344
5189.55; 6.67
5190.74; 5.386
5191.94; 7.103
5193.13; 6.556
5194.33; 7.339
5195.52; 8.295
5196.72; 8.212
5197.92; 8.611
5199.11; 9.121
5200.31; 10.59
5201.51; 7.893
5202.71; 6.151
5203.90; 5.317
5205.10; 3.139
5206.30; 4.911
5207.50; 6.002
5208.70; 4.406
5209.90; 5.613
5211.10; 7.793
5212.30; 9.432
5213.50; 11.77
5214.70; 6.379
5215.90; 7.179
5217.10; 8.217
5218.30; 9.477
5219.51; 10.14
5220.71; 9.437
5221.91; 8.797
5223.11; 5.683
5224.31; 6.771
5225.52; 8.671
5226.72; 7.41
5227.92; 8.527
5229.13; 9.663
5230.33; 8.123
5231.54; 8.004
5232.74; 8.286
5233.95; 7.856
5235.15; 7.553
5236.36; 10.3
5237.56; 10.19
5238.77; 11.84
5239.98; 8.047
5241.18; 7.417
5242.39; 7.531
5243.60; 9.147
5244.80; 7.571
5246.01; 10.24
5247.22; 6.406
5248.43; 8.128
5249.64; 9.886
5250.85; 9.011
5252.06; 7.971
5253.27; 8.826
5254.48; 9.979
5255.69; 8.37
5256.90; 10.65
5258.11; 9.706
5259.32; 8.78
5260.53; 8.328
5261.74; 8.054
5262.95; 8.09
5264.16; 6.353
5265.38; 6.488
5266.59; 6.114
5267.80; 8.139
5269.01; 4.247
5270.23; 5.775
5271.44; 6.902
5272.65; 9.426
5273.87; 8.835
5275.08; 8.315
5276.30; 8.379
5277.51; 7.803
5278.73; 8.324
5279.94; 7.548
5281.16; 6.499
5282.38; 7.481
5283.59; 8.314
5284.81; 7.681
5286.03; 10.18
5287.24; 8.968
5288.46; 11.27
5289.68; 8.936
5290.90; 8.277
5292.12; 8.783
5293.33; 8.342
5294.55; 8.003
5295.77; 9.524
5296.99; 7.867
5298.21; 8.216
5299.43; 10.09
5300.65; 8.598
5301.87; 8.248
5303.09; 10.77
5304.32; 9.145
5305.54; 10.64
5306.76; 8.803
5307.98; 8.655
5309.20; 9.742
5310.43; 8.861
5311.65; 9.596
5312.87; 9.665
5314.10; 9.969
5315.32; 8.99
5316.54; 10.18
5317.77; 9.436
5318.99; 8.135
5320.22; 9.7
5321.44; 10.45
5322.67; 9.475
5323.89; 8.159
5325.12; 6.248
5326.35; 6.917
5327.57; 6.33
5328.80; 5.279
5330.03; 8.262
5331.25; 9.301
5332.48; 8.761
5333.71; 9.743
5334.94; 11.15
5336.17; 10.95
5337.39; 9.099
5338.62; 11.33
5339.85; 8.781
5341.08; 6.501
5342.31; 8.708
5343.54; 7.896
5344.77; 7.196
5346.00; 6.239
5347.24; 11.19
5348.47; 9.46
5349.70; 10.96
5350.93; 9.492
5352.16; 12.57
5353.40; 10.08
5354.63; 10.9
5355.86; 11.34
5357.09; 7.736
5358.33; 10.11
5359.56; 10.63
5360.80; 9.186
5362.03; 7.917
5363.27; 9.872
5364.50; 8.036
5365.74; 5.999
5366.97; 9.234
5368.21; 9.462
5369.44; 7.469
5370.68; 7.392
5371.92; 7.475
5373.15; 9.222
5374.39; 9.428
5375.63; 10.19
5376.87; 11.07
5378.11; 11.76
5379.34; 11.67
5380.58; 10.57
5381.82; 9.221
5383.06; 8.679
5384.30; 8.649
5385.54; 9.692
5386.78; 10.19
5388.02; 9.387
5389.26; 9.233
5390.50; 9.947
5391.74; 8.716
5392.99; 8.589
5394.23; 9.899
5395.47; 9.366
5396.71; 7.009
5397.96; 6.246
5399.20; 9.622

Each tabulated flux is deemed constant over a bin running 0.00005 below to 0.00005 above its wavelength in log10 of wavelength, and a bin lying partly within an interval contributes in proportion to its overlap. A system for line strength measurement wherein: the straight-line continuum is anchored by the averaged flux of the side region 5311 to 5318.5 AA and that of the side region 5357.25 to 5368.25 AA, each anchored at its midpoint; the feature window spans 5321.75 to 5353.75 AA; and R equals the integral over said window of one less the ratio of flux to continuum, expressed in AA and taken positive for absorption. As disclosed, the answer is 1.32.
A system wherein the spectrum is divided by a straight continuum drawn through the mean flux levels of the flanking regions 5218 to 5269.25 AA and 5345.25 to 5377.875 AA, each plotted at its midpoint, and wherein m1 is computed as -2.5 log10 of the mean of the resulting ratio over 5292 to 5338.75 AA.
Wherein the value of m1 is 0.00 mag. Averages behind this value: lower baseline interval 8.4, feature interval 8.99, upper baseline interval 9.35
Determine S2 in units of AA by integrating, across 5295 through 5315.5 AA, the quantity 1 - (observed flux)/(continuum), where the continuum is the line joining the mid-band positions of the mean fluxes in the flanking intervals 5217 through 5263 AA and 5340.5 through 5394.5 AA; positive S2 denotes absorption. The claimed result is -0.6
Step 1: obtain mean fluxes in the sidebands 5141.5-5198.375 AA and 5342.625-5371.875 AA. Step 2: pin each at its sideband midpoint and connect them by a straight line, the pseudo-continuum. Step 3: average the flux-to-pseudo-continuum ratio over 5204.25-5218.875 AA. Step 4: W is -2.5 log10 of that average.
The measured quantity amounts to -0.02 mag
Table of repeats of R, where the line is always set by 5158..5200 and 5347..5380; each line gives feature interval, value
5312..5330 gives 0.6 AA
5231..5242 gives -2.5 AA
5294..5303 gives -0.4 AA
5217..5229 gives -2.5 AA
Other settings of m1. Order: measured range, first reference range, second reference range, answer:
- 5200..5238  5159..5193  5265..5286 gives -0.20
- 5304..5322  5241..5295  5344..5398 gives -0.09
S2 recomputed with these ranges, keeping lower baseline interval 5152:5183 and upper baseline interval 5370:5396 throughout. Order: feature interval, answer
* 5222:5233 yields -1.61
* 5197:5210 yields -0.21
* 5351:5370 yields -0.48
